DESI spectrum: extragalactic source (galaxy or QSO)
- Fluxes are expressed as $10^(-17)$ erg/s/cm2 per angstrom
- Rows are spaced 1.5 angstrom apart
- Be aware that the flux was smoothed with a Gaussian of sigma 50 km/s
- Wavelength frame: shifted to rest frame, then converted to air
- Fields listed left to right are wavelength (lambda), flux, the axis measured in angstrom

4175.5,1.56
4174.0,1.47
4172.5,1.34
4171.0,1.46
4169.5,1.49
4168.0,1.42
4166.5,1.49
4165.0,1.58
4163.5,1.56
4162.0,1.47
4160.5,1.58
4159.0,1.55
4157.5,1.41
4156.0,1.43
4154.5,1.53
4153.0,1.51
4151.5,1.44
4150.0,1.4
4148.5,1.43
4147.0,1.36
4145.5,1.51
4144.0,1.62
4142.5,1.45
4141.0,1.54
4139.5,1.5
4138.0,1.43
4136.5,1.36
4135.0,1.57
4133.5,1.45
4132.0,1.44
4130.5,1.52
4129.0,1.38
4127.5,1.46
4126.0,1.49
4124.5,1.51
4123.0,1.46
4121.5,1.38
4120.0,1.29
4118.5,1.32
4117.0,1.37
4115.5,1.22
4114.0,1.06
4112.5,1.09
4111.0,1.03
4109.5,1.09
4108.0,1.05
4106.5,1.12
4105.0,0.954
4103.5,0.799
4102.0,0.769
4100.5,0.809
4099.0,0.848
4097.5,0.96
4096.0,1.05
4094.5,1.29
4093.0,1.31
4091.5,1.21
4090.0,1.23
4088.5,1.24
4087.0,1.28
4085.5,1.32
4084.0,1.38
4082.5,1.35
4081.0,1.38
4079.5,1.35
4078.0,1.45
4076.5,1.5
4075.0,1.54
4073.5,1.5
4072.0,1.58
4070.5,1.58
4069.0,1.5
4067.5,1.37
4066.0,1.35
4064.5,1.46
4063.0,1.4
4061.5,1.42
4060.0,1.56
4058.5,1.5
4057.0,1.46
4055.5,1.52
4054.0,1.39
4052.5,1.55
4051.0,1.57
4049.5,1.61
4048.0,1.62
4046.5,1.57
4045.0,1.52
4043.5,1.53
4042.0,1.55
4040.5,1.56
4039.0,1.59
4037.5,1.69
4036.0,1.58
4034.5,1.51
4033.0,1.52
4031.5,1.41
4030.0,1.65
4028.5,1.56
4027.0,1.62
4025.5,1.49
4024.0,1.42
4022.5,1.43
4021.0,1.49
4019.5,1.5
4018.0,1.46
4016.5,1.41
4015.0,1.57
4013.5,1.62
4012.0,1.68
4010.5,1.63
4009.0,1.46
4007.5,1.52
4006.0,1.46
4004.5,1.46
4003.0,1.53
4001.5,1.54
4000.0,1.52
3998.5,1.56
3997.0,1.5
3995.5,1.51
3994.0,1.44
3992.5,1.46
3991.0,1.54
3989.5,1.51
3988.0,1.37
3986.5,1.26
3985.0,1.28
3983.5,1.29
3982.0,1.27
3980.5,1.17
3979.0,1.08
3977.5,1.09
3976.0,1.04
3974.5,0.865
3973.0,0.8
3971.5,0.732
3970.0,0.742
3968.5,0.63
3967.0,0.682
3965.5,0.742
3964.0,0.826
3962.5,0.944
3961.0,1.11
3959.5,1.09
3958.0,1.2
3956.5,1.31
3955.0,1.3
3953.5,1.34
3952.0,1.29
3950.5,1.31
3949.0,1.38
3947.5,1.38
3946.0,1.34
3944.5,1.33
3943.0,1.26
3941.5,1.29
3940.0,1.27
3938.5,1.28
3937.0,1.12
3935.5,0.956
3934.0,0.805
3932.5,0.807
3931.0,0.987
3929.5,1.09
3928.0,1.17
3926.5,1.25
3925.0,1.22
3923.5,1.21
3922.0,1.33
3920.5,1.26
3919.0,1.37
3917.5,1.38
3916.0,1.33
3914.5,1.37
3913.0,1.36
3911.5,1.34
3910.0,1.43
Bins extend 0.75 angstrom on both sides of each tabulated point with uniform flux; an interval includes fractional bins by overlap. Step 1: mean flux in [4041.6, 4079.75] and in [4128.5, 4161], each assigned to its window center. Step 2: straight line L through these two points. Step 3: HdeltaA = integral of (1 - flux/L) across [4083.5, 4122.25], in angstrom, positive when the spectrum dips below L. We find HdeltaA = 9.2 angstrom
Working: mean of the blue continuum 1.5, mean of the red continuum 1.47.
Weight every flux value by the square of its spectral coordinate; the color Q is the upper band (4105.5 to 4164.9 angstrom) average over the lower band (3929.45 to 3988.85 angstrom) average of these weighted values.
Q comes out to 1.4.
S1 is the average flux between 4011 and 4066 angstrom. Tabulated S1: 1.53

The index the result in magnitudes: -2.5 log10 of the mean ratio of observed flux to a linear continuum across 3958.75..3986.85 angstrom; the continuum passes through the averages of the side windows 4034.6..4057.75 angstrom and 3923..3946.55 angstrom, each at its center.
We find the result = 0.30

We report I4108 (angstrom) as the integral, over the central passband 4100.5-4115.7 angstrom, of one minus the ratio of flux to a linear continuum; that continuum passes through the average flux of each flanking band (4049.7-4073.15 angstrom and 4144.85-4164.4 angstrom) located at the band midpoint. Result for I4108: 4.9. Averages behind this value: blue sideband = 1.48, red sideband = 1.48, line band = 1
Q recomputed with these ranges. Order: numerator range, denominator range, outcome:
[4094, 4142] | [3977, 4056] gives 0.88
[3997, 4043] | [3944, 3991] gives 1.40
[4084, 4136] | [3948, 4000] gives 1.11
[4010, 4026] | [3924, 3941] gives 1.45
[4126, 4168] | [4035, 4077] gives 1.02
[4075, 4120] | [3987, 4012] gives 0.82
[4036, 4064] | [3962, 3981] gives 1.84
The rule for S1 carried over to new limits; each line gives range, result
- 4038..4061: 1.54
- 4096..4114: 0.965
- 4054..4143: 1.32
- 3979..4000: 1.39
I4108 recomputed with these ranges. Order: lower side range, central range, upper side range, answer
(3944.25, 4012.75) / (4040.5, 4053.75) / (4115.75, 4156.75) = -2.2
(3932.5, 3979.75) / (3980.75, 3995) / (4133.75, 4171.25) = -2.9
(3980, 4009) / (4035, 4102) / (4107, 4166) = 0.8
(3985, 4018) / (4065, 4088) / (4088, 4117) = -4.9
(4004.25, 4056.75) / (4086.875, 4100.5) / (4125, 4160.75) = 3.3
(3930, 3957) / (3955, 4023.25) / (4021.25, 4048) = 5.4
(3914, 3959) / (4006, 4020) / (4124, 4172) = -2.3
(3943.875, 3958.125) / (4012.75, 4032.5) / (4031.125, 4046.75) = 0.0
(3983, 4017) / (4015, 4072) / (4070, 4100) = -4.8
